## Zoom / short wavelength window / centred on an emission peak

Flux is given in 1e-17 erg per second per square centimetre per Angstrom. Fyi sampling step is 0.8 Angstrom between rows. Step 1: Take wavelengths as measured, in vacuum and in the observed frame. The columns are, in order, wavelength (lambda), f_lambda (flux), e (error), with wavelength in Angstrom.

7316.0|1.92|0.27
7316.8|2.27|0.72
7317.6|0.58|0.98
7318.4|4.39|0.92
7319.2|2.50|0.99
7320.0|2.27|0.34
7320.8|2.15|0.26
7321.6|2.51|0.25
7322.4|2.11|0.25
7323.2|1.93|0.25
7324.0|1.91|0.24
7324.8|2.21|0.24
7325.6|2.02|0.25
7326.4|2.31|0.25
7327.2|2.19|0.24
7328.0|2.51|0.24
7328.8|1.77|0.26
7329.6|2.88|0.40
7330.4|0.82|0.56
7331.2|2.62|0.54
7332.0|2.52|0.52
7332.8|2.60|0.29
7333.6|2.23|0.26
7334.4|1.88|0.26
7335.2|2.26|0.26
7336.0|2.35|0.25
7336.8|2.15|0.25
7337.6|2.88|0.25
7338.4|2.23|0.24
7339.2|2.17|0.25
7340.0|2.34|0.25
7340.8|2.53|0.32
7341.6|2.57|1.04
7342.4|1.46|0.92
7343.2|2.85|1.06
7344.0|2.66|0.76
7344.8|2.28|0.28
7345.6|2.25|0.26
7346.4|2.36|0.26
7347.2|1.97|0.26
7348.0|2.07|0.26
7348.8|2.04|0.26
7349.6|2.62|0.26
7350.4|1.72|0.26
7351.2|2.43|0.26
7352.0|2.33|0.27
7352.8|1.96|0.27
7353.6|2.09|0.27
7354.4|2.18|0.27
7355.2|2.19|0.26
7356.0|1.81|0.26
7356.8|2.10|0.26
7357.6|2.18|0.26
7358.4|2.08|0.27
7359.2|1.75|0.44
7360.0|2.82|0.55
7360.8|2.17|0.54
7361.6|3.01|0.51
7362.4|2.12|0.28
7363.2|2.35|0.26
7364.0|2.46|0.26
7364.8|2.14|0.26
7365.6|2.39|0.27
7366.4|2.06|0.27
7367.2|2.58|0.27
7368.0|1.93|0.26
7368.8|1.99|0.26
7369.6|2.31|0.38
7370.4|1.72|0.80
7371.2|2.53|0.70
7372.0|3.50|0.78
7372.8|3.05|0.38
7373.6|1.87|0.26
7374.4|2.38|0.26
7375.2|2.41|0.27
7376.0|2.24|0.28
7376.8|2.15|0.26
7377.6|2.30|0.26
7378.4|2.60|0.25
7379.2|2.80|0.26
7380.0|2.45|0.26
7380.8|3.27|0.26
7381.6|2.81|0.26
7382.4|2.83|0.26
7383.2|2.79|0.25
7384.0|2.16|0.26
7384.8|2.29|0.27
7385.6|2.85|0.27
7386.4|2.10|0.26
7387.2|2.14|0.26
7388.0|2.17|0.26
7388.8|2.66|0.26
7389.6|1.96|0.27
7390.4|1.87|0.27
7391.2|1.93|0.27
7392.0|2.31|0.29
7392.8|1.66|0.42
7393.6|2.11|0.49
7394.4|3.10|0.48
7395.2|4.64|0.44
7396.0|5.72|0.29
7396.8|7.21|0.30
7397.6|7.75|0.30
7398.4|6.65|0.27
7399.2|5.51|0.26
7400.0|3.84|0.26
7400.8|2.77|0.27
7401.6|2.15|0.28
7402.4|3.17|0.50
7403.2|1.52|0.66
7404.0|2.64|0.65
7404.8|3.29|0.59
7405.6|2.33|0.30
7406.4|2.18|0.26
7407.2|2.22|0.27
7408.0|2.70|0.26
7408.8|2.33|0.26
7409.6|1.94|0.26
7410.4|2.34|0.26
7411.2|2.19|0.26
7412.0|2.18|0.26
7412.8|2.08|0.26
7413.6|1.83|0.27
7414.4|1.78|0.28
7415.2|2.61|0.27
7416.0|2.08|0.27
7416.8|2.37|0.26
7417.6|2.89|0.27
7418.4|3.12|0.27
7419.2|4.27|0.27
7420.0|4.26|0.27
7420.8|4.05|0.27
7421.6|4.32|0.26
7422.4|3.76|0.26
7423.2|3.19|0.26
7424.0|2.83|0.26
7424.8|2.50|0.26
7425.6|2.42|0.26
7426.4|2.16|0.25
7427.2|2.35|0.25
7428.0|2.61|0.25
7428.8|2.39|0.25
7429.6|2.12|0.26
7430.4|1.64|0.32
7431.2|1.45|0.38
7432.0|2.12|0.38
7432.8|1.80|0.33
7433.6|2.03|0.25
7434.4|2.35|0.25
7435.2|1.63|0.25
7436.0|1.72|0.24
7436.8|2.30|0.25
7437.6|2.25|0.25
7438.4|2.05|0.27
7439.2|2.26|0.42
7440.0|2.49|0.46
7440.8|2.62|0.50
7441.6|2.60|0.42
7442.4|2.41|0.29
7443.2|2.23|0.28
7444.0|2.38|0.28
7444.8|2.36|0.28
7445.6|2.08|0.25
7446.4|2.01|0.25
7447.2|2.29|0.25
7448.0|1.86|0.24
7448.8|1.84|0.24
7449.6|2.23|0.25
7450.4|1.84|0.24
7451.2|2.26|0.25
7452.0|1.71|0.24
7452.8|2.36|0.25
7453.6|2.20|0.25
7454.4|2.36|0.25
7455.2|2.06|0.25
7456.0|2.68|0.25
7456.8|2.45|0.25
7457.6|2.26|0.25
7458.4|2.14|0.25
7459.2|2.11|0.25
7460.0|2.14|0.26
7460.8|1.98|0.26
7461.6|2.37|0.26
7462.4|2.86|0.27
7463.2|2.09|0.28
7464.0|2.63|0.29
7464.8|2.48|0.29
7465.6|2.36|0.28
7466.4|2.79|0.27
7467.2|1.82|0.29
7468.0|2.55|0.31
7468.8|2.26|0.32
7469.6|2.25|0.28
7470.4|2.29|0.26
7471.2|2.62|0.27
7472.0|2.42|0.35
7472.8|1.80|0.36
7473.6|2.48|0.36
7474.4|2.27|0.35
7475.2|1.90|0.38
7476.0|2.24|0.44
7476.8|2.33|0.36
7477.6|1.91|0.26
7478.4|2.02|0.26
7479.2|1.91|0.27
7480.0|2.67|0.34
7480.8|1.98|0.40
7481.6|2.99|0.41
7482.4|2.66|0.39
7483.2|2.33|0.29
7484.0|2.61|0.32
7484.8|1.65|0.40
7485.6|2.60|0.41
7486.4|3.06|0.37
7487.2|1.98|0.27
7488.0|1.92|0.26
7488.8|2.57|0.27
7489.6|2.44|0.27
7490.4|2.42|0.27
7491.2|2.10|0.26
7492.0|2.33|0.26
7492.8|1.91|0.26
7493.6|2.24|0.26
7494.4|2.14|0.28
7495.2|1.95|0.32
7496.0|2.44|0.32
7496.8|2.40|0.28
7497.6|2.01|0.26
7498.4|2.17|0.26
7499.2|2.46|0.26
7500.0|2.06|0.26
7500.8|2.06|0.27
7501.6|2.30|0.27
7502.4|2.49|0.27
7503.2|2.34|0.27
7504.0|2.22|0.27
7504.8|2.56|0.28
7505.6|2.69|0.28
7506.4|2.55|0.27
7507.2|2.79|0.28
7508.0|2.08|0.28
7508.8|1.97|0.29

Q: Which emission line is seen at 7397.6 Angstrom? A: Halpha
